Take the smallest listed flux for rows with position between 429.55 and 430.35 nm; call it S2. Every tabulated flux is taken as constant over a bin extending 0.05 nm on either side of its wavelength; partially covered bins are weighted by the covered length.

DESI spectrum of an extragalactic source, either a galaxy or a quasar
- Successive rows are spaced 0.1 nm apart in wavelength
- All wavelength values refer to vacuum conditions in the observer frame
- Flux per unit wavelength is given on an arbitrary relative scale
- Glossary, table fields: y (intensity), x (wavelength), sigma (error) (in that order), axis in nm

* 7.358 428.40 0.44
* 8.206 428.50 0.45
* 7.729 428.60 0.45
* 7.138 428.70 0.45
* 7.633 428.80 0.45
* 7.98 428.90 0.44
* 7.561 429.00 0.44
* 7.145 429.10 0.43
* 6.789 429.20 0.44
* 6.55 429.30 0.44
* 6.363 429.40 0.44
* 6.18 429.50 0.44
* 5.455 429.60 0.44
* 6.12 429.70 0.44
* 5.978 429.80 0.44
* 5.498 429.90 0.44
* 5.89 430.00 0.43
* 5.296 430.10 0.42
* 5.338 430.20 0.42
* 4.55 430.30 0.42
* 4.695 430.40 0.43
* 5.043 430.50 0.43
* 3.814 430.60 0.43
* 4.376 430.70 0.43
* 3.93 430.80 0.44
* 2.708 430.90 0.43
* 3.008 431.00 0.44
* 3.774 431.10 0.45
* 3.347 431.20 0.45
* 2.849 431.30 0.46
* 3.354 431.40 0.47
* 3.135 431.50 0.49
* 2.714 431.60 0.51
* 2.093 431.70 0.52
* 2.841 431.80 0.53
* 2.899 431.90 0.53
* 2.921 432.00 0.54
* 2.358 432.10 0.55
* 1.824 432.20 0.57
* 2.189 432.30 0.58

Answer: 4.55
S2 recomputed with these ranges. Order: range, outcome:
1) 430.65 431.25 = 2.708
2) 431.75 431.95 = 2.841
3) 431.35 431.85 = 2.093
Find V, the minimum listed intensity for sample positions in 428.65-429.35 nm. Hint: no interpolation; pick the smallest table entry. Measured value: 6.55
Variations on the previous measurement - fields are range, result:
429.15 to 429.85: 5.455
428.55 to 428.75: 7.138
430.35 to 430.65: 3.814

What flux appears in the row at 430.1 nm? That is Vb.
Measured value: 5.296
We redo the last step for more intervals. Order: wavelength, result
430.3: 4.55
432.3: 2.189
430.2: 5.338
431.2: 3.347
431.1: 3.774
